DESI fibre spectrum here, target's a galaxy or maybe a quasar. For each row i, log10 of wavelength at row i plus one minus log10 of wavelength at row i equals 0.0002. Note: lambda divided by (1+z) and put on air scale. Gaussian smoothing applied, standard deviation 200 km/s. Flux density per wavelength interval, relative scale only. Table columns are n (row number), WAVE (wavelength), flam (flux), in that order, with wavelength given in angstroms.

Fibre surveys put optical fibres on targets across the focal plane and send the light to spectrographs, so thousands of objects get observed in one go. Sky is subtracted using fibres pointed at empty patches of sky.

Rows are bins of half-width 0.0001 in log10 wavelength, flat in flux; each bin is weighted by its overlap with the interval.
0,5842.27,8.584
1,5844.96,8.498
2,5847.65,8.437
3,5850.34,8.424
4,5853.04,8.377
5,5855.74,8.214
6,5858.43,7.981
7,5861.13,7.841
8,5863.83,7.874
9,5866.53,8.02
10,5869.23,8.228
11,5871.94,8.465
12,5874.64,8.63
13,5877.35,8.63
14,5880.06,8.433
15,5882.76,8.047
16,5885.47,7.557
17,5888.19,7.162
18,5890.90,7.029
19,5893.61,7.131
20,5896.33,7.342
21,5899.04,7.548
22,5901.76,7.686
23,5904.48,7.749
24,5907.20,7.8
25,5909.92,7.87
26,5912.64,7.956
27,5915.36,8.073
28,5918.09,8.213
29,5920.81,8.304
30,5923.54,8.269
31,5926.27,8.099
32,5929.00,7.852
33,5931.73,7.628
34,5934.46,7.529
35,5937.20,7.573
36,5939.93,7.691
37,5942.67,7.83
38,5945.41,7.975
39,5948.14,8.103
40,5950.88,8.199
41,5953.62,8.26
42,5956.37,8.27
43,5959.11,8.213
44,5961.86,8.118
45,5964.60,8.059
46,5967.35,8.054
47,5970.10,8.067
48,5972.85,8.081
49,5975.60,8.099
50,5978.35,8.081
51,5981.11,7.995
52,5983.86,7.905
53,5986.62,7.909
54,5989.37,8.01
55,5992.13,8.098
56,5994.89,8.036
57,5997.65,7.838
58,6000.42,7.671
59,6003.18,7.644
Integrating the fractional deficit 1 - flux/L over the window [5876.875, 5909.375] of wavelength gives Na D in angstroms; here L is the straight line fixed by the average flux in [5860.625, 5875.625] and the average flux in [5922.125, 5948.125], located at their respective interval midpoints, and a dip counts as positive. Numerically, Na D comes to 1.6 angstroms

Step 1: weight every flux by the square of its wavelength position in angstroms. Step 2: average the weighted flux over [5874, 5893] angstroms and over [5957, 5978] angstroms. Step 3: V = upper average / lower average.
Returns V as 1.06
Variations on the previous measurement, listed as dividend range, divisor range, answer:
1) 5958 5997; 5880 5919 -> 1.08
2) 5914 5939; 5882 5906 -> 1.08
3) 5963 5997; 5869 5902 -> 1.06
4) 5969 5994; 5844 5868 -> 1.02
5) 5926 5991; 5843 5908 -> 1.03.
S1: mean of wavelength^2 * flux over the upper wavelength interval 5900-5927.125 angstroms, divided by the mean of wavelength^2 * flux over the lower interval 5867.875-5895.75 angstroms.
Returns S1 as 1.0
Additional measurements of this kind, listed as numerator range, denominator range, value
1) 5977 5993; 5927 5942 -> 1.06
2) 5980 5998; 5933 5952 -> 1.03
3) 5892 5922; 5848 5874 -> 0.97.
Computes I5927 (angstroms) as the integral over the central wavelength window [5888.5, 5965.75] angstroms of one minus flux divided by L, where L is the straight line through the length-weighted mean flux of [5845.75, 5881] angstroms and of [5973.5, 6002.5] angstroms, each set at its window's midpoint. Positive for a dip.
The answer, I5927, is 2.39 angstroms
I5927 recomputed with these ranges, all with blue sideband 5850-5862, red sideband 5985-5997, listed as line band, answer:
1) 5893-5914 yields 1.2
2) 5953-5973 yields -0.3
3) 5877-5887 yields 0.0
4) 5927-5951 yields 0.8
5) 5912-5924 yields -0.1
